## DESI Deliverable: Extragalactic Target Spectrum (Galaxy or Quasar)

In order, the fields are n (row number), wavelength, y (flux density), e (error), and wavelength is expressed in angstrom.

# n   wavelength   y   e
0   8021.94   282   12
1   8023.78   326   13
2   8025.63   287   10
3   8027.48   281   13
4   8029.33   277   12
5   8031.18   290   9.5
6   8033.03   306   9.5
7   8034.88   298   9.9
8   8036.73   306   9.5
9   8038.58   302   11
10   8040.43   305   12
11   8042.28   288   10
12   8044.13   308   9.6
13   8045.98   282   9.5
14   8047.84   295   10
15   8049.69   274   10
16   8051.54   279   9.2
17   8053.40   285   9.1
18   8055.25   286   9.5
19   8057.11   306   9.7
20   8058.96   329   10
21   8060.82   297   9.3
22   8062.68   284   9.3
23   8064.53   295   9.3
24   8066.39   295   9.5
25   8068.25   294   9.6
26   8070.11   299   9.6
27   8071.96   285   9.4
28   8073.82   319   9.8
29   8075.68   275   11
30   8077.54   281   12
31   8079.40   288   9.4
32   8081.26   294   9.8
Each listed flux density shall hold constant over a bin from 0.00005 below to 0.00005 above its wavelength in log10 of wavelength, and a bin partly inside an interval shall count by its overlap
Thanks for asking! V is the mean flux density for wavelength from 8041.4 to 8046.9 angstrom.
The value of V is 293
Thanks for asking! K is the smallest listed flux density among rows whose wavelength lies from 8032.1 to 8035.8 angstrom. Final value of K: 298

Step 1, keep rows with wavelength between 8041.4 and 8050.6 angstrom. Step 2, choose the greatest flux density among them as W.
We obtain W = 308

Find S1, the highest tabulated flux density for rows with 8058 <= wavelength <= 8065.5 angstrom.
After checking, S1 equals 329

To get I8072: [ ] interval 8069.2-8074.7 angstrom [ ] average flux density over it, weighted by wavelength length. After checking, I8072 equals 301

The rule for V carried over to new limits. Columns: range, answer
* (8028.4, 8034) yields 291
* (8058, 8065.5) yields 301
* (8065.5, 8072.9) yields 293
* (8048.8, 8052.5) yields 276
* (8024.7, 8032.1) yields 284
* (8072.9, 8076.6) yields 297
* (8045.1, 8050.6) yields 284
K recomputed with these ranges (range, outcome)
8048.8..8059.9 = 274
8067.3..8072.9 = 285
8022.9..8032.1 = 277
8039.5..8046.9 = 282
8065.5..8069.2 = 294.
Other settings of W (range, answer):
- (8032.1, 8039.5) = 306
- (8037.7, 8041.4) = 305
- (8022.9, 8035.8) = 326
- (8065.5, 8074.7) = 319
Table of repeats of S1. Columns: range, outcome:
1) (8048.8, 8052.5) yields 279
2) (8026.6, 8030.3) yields 281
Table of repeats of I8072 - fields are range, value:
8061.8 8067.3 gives 292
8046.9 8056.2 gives 284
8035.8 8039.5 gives 304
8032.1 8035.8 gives 302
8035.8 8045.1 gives 302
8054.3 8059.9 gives 307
